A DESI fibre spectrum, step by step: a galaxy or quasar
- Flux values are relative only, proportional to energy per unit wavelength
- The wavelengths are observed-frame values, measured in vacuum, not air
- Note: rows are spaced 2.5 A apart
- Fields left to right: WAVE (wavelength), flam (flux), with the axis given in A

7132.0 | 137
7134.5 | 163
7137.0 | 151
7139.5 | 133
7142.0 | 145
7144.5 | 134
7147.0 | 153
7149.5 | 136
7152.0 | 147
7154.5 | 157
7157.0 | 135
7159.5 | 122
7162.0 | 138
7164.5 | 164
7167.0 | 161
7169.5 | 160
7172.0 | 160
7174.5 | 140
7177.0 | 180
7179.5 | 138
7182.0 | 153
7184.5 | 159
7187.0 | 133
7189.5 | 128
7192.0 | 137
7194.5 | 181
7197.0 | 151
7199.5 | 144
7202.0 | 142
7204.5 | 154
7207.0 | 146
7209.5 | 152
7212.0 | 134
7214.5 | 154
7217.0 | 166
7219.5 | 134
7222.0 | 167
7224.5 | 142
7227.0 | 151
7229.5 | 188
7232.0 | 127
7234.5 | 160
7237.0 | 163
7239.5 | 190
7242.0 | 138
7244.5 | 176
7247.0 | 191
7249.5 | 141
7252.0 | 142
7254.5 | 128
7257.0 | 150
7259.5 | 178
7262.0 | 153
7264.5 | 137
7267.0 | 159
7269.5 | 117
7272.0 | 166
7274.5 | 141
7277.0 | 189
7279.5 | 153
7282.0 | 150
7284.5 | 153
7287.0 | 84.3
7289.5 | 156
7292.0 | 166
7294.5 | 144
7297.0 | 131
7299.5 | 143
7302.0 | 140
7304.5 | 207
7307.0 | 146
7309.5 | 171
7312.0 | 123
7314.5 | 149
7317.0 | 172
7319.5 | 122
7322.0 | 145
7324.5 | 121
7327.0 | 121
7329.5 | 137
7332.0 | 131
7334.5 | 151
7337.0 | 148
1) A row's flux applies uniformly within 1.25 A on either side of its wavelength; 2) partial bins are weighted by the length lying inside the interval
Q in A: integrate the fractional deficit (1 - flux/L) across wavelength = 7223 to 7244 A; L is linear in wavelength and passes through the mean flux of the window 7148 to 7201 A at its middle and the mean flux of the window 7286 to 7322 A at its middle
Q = -1.4 A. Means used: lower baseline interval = 149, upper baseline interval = 147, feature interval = 158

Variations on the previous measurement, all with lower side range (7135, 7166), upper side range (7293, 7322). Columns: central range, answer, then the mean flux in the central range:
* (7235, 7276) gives -1.95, 155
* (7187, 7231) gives -1.42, 151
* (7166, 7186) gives -1.59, 156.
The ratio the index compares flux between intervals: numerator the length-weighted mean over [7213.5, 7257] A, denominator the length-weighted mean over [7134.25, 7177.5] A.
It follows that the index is 1.1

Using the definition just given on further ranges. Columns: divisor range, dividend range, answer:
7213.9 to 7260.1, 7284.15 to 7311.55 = 0.95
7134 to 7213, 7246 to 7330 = 1.00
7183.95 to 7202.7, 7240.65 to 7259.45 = 1.05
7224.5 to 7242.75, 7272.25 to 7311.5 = 0.95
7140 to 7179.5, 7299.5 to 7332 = 0.98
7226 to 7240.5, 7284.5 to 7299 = 0.85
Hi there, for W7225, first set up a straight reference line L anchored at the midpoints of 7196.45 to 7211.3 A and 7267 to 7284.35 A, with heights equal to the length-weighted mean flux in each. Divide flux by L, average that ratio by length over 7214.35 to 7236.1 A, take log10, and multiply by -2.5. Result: -0.04 mag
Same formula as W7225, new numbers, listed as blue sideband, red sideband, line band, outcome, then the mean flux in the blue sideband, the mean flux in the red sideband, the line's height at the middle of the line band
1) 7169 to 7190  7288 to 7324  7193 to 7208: -0.02 mag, 151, 150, 150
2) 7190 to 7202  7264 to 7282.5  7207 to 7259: -0.03 mag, 150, 152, 151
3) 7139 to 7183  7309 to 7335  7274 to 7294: -0.06 mag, 148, 139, 141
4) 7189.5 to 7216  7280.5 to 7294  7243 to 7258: -0.07 mag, 149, 142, 145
